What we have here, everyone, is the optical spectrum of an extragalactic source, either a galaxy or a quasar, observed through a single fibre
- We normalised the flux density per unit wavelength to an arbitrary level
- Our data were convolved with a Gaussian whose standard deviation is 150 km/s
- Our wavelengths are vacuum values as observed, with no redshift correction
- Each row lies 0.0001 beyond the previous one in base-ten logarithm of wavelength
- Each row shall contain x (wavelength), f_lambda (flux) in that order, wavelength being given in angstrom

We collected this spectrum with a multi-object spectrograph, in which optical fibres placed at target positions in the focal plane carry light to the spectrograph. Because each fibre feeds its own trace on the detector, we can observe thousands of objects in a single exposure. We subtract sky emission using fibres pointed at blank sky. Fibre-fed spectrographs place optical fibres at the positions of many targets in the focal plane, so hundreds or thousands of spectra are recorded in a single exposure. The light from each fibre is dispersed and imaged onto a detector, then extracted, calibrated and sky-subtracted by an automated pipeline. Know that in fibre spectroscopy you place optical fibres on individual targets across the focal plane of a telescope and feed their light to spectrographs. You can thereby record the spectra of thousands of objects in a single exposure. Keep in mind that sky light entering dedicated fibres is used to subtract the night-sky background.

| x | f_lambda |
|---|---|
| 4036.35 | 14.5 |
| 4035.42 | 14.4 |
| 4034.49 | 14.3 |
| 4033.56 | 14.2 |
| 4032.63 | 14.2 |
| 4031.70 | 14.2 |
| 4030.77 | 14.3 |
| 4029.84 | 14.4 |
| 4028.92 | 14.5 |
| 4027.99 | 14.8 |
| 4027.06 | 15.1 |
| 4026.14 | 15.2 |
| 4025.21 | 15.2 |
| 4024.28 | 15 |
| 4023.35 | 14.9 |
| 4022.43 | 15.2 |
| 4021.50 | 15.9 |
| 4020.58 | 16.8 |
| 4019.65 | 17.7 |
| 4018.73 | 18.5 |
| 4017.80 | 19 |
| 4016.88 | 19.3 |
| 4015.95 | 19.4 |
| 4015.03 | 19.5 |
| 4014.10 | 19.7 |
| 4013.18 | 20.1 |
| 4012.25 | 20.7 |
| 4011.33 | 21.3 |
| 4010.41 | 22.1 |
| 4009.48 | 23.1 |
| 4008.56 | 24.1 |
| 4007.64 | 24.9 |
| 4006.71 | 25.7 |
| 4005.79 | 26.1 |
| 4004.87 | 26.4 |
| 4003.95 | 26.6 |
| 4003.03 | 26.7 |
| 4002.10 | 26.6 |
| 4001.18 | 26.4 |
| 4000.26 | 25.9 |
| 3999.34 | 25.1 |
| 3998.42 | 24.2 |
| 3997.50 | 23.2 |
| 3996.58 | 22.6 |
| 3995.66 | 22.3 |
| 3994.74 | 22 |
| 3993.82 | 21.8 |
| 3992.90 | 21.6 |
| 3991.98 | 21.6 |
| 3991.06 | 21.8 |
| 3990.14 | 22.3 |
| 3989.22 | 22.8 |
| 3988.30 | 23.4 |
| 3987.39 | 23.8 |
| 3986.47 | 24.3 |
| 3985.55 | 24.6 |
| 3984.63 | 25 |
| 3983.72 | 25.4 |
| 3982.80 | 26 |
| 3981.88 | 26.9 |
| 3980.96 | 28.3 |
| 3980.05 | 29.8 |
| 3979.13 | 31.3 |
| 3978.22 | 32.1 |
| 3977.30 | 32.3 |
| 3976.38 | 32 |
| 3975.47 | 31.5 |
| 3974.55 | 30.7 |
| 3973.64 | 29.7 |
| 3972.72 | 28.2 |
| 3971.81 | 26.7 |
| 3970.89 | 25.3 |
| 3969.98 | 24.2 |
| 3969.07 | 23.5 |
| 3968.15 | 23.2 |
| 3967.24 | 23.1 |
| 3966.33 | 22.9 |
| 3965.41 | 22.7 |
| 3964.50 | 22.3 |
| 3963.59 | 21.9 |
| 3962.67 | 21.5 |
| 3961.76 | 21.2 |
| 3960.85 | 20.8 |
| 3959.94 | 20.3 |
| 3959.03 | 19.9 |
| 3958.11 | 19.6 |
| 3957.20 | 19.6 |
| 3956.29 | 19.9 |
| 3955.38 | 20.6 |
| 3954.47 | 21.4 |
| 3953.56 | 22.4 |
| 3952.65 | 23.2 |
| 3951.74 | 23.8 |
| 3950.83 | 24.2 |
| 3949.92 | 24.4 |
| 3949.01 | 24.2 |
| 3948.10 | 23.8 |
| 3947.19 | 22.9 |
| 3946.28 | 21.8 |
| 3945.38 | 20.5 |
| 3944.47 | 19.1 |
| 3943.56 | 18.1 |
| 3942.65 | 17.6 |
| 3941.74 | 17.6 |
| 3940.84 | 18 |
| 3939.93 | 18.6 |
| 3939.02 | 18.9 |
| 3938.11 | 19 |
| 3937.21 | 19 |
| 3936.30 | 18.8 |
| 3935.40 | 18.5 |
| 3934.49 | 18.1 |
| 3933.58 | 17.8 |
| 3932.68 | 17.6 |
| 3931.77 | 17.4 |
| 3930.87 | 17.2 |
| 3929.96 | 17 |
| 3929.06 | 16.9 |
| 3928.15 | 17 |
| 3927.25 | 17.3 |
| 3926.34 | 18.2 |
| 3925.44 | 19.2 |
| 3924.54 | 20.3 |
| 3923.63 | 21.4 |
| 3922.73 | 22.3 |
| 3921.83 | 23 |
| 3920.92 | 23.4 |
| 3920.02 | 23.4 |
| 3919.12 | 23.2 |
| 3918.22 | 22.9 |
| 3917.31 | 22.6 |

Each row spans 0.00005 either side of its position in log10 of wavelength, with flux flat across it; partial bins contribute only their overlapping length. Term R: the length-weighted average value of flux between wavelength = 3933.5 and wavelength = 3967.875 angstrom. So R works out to 20.8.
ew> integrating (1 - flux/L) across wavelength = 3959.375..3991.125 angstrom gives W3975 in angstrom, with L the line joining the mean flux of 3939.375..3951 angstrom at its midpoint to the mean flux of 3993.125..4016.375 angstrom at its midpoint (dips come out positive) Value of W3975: -4.9 angstrom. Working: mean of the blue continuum 20.7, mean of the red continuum 23.4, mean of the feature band 25.5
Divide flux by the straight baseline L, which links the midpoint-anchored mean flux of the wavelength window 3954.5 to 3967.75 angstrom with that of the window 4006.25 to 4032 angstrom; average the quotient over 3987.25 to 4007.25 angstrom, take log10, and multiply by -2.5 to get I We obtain -0.24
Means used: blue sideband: 21.2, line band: 24.1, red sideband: 18.3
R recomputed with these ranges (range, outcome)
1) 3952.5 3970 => 21.6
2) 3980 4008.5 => 24.6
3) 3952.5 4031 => 22.6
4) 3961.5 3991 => 25.9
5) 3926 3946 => 18.1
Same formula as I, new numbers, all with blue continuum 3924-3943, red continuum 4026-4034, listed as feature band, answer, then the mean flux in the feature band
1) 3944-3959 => -0.25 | 21.9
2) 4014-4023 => -0.20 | 18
